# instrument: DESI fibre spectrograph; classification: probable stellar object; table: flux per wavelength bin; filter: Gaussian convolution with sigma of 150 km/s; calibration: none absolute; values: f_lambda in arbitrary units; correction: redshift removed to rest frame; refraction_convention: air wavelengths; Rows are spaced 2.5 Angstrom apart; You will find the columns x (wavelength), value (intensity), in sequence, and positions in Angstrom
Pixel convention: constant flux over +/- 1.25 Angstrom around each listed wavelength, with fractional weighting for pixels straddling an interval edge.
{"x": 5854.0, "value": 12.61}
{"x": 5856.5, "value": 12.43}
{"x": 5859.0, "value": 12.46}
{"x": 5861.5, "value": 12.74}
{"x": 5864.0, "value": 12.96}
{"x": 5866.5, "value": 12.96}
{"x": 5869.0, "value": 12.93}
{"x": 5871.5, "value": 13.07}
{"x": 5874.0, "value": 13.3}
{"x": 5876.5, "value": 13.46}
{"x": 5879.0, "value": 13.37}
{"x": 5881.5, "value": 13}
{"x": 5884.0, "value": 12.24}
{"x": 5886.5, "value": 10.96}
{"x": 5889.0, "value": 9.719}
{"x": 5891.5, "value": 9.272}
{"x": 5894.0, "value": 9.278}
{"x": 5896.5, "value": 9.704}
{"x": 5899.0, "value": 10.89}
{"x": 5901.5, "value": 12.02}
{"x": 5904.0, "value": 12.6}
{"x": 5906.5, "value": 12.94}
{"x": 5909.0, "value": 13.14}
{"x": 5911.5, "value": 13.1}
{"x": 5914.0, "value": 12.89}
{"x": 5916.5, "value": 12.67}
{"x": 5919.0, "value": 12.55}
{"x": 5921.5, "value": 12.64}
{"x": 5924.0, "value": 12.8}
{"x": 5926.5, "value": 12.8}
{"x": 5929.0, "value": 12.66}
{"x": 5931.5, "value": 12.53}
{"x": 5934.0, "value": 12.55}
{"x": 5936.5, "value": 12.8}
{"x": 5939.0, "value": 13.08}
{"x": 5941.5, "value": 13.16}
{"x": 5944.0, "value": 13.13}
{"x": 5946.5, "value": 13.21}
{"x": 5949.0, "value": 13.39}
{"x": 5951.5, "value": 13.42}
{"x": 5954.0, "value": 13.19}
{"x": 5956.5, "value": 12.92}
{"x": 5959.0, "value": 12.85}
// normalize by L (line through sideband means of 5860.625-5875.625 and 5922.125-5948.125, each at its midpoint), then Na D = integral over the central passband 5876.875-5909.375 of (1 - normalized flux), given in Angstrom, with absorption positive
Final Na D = 3.7 Angstrom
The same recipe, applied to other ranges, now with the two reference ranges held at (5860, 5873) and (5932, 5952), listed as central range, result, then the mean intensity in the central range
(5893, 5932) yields 2.4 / 12.2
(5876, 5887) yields 0.3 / 12.7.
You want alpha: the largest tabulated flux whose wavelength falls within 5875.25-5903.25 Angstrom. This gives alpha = 13.46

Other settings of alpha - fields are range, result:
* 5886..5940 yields 13.14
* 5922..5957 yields 13.42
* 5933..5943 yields 13.16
